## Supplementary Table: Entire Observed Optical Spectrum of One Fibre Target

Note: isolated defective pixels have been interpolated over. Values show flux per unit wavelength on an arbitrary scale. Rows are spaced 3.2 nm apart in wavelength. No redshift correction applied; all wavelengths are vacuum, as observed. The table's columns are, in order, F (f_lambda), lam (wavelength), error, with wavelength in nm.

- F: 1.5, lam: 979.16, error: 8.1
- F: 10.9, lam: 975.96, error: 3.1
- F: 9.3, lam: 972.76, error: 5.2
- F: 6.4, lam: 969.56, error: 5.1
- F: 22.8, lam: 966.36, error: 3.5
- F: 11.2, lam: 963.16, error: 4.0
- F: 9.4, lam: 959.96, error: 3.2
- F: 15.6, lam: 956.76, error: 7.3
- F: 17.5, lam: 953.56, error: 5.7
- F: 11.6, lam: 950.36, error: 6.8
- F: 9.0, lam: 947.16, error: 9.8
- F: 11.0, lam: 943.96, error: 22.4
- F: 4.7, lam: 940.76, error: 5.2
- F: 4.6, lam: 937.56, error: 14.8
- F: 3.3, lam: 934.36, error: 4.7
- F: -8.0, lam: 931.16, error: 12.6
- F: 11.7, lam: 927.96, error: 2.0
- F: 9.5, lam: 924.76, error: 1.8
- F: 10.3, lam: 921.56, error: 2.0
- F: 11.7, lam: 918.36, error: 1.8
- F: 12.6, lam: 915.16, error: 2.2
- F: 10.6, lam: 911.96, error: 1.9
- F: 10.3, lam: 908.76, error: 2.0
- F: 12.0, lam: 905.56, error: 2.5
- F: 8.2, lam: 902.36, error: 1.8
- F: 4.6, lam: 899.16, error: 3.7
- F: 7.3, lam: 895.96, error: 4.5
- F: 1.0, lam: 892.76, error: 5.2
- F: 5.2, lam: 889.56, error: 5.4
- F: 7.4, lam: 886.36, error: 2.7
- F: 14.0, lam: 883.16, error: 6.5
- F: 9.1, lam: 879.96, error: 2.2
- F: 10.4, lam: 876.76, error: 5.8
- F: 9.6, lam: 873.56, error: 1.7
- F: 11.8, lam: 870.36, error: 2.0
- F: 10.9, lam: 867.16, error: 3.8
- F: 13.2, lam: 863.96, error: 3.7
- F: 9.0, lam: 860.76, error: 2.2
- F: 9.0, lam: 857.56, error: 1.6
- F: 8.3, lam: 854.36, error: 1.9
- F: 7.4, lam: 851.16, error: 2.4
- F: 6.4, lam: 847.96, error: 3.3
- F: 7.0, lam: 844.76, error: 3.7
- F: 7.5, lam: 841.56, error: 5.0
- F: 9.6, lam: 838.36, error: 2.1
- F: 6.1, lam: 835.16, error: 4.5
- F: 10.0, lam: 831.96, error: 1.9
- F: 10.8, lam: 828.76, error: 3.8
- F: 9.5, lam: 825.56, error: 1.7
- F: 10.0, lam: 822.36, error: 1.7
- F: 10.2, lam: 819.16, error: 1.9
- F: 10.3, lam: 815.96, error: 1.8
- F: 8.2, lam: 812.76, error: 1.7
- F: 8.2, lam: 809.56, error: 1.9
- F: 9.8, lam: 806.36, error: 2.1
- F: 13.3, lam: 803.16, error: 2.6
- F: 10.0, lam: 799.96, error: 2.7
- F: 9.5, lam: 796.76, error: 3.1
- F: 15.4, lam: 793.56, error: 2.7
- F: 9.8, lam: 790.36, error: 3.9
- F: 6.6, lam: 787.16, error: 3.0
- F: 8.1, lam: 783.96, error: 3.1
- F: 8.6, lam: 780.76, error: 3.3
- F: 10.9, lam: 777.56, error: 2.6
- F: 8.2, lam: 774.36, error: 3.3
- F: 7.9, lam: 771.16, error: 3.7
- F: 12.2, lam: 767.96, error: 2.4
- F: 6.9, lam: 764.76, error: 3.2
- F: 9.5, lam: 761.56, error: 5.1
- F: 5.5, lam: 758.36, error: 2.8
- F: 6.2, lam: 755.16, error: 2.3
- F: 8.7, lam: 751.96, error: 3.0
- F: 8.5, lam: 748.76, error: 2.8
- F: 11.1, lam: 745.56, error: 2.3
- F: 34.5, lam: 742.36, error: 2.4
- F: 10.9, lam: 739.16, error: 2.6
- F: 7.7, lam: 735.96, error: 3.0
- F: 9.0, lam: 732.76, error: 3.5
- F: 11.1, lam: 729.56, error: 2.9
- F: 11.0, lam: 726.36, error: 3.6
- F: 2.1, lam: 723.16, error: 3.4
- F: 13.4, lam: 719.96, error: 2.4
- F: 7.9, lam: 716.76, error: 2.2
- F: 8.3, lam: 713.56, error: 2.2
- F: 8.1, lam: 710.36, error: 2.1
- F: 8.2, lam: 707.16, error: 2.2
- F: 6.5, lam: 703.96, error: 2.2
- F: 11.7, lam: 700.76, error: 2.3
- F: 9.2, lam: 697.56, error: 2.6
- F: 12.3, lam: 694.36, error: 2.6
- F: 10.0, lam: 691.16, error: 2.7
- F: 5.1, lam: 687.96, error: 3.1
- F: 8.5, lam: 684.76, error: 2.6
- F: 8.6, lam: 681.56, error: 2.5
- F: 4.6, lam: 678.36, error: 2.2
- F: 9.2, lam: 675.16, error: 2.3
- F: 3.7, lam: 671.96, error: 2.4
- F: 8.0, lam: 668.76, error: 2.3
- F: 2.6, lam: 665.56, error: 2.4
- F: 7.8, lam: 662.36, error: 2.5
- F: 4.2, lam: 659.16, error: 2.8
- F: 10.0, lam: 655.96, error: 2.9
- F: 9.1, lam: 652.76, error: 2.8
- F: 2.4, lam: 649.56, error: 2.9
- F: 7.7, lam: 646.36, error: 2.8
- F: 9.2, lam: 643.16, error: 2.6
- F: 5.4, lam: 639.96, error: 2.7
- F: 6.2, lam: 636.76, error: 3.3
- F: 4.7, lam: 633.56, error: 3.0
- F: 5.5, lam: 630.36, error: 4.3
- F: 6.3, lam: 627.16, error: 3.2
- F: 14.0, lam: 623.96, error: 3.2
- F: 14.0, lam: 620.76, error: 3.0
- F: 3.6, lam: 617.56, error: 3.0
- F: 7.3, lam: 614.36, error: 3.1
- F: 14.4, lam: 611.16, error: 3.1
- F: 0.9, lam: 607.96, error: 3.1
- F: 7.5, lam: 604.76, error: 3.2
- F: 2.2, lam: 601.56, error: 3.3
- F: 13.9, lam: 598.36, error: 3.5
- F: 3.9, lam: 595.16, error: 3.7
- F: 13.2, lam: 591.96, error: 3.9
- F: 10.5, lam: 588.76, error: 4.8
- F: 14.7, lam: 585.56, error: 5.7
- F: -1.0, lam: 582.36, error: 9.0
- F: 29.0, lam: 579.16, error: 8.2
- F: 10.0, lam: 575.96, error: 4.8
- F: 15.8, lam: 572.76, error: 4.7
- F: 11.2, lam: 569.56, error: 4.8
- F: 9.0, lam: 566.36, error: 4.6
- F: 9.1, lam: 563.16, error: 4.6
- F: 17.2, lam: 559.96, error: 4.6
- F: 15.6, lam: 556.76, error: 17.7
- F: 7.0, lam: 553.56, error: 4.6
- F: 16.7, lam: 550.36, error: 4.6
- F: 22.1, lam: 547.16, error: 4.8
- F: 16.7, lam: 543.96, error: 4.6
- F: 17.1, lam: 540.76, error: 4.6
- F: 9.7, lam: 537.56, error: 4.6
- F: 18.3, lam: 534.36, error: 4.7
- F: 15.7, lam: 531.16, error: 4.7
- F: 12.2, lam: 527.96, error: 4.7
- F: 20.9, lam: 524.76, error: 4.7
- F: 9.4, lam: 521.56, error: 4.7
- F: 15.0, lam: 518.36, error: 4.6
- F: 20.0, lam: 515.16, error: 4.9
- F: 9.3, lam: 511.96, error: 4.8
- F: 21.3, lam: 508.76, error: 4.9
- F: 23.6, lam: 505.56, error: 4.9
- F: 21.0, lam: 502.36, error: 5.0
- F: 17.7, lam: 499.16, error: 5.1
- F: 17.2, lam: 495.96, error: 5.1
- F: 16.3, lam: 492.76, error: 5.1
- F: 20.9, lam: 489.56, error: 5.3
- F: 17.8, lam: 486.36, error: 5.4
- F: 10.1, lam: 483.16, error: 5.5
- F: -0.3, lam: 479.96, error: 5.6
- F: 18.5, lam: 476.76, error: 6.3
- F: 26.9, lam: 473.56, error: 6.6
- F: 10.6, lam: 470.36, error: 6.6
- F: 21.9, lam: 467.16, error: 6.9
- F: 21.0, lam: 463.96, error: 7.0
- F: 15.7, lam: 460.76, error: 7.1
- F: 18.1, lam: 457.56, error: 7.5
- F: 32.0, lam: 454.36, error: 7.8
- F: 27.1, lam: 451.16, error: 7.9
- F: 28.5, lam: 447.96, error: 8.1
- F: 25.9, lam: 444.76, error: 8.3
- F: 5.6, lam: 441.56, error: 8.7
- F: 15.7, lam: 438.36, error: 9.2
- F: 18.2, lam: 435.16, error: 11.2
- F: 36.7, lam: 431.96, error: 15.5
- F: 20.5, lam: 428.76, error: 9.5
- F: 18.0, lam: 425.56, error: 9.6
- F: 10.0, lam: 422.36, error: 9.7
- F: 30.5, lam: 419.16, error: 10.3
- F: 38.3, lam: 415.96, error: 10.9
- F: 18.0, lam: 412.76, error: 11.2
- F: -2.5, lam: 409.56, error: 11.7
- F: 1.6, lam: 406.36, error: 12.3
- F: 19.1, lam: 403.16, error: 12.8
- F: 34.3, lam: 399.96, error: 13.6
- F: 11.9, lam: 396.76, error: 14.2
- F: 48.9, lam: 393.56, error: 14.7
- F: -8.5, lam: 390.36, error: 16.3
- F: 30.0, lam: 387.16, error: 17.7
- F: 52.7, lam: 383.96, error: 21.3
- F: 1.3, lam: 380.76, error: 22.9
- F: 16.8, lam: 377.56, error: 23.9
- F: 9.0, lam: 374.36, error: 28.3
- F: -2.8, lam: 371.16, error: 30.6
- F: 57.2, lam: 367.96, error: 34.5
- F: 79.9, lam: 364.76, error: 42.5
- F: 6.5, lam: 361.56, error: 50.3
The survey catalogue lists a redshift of 0.990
